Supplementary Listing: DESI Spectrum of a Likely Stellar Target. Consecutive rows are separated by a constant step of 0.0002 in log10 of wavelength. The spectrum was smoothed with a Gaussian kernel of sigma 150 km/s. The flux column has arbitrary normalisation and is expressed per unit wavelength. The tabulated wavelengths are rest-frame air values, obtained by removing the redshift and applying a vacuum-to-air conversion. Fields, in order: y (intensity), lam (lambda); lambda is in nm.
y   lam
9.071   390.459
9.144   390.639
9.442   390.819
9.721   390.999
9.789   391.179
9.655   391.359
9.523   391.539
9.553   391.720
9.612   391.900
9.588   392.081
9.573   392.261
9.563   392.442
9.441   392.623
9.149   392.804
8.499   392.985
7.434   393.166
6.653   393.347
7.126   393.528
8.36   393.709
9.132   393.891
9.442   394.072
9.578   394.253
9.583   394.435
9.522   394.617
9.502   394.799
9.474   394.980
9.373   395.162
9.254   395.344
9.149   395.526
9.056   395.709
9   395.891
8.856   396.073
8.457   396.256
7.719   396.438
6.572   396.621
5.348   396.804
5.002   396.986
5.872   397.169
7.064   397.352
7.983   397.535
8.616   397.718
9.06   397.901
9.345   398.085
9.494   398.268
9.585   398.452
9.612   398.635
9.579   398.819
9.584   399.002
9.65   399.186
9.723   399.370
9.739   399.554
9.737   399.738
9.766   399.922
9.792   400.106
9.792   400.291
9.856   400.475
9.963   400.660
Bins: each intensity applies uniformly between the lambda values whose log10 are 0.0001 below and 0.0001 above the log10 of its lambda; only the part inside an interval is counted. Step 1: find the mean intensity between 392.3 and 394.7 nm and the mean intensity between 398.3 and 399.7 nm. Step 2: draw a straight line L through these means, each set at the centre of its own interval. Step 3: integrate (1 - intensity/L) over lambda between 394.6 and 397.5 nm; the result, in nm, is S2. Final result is 0.349 nm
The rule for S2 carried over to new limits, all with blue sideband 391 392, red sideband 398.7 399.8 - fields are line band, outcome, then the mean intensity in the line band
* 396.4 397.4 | 0.363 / 6.15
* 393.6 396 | 0.100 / 9.25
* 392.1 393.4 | 0.123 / 8.72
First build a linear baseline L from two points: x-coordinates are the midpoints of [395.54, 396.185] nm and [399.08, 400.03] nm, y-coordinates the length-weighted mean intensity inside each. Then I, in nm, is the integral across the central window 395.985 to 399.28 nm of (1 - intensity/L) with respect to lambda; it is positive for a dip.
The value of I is 0.41 nm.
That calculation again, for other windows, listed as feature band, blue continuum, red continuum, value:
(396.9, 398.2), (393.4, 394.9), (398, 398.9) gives 0.25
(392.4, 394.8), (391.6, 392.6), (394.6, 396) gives 0.17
